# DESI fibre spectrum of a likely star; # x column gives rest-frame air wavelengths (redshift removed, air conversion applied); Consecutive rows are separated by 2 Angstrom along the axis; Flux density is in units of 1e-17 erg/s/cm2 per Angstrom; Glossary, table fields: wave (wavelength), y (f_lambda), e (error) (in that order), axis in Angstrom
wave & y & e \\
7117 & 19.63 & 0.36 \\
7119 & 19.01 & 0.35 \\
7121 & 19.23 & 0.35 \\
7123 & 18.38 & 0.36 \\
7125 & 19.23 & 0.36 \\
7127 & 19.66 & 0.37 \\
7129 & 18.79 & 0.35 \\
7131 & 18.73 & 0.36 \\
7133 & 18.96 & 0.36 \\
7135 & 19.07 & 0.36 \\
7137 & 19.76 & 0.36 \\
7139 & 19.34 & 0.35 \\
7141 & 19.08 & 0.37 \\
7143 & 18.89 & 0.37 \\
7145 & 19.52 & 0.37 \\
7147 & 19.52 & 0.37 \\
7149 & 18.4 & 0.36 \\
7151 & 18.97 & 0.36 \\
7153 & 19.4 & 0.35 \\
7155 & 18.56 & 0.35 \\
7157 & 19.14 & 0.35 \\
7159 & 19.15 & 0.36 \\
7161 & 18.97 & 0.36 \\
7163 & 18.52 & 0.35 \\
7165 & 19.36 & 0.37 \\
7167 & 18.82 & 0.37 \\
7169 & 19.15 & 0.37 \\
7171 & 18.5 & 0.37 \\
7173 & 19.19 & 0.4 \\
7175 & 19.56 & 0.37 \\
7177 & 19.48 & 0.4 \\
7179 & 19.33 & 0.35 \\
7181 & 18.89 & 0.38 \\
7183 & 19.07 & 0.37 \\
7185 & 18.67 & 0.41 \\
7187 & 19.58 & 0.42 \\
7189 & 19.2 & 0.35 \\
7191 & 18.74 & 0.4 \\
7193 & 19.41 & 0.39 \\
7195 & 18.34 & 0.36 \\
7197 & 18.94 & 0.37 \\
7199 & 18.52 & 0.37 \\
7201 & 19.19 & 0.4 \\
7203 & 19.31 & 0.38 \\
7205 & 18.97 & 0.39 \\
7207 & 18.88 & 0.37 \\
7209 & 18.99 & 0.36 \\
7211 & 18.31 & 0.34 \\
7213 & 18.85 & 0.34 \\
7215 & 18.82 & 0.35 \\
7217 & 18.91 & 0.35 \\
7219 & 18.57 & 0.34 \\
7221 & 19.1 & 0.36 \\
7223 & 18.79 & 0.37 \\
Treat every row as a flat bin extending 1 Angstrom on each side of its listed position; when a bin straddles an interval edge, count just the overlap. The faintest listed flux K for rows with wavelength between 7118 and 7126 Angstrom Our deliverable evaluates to 18.38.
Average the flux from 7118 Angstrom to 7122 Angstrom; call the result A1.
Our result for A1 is 19.1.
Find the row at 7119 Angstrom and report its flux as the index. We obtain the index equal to 19.01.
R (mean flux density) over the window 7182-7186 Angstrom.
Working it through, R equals 18.9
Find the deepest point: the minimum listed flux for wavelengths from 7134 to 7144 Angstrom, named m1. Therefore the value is 18.89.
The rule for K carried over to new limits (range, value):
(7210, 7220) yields 18.31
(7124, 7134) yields 18.73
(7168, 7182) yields 18.5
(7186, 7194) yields 18.74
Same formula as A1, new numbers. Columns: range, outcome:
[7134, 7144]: 19.2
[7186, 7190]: 19.4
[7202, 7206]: 19.1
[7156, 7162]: 19.1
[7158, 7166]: 19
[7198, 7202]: 18.9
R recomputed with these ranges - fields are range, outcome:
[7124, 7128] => 19.4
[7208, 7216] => 18.7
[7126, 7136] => 19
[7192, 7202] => 18.9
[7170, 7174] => 18.8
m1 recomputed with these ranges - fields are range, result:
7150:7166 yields 18.52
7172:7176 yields 19.19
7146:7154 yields 18.4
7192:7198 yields 18.34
